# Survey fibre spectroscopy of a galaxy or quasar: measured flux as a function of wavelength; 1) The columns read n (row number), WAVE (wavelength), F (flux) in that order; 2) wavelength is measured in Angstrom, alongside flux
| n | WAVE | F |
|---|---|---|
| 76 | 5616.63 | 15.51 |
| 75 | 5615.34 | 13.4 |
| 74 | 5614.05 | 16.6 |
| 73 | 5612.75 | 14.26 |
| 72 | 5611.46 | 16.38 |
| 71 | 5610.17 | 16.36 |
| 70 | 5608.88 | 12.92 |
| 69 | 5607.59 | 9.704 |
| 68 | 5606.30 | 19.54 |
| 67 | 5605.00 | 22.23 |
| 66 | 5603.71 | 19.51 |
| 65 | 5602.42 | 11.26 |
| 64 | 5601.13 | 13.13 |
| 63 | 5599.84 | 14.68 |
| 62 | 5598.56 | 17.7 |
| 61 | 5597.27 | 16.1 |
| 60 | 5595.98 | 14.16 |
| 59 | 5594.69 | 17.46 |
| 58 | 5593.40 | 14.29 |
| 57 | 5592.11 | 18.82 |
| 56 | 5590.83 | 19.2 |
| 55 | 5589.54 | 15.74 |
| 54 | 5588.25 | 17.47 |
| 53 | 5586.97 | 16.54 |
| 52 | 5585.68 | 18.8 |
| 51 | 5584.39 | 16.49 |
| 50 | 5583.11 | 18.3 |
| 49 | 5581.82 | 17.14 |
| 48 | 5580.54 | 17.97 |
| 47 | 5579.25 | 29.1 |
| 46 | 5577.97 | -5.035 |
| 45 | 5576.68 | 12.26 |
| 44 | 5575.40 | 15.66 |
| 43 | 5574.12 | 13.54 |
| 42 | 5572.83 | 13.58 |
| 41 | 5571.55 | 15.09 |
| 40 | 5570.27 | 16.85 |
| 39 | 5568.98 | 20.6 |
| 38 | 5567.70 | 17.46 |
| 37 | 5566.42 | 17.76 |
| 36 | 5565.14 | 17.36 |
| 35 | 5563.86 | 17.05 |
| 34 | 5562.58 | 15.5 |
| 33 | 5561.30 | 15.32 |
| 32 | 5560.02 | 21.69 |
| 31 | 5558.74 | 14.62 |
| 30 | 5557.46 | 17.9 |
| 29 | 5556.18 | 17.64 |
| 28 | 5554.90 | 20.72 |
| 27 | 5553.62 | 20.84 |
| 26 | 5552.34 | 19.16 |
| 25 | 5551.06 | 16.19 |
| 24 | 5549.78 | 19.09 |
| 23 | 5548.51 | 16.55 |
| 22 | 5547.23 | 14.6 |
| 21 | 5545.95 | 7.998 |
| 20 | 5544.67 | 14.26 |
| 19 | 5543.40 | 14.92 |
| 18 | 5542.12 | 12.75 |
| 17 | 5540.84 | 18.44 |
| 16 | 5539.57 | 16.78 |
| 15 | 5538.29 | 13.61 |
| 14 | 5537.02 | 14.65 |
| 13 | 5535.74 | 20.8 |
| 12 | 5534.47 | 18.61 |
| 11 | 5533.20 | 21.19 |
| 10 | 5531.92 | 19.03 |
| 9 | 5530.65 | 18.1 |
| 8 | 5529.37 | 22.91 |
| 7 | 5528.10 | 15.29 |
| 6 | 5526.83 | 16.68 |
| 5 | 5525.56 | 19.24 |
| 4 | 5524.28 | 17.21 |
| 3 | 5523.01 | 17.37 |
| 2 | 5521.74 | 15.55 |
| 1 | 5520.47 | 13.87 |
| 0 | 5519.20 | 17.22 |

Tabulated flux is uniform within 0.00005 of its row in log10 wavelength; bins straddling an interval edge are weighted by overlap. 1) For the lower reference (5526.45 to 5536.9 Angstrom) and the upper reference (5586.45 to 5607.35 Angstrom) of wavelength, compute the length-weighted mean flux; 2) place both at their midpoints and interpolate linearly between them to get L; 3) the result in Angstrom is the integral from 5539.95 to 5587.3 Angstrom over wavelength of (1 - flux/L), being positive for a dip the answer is 3.8 Angstrom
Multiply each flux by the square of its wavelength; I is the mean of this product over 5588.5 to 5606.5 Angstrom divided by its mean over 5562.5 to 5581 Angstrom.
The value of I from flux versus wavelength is 1.07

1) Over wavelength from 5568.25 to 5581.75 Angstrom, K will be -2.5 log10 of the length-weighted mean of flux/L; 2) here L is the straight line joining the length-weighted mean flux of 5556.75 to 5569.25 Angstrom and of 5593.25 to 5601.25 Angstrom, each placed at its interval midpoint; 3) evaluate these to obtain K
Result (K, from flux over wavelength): 0.12 mag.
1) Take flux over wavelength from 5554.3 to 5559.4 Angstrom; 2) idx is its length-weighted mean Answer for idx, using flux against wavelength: 17.7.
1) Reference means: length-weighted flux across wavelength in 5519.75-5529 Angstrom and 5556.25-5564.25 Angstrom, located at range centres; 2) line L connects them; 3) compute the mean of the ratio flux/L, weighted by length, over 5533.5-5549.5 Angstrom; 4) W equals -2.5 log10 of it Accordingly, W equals 0.09 mag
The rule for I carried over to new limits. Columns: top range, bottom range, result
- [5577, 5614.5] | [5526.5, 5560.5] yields 0.95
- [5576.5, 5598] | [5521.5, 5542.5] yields 0.94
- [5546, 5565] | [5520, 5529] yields 1.05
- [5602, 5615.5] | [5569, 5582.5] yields 1.07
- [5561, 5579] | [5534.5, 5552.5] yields 0.95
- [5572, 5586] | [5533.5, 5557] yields 0.92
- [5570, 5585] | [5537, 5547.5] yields 1.07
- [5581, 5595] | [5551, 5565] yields 0.98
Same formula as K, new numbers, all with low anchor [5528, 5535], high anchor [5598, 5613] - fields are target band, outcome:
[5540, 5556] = 0.14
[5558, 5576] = 0.07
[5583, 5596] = -0.04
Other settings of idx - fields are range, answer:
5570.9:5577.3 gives 14.1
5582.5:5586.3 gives 17.9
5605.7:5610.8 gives 14.6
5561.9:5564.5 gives 16.3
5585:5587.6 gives 17.6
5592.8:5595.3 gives 15.9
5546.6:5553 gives 17.1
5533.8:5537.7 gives 18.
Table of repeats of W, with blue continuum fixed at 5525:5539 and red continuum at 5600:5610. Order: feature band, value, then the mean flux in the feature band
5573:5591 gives 0.03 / 15.8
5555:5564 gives -0.01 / 17.3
